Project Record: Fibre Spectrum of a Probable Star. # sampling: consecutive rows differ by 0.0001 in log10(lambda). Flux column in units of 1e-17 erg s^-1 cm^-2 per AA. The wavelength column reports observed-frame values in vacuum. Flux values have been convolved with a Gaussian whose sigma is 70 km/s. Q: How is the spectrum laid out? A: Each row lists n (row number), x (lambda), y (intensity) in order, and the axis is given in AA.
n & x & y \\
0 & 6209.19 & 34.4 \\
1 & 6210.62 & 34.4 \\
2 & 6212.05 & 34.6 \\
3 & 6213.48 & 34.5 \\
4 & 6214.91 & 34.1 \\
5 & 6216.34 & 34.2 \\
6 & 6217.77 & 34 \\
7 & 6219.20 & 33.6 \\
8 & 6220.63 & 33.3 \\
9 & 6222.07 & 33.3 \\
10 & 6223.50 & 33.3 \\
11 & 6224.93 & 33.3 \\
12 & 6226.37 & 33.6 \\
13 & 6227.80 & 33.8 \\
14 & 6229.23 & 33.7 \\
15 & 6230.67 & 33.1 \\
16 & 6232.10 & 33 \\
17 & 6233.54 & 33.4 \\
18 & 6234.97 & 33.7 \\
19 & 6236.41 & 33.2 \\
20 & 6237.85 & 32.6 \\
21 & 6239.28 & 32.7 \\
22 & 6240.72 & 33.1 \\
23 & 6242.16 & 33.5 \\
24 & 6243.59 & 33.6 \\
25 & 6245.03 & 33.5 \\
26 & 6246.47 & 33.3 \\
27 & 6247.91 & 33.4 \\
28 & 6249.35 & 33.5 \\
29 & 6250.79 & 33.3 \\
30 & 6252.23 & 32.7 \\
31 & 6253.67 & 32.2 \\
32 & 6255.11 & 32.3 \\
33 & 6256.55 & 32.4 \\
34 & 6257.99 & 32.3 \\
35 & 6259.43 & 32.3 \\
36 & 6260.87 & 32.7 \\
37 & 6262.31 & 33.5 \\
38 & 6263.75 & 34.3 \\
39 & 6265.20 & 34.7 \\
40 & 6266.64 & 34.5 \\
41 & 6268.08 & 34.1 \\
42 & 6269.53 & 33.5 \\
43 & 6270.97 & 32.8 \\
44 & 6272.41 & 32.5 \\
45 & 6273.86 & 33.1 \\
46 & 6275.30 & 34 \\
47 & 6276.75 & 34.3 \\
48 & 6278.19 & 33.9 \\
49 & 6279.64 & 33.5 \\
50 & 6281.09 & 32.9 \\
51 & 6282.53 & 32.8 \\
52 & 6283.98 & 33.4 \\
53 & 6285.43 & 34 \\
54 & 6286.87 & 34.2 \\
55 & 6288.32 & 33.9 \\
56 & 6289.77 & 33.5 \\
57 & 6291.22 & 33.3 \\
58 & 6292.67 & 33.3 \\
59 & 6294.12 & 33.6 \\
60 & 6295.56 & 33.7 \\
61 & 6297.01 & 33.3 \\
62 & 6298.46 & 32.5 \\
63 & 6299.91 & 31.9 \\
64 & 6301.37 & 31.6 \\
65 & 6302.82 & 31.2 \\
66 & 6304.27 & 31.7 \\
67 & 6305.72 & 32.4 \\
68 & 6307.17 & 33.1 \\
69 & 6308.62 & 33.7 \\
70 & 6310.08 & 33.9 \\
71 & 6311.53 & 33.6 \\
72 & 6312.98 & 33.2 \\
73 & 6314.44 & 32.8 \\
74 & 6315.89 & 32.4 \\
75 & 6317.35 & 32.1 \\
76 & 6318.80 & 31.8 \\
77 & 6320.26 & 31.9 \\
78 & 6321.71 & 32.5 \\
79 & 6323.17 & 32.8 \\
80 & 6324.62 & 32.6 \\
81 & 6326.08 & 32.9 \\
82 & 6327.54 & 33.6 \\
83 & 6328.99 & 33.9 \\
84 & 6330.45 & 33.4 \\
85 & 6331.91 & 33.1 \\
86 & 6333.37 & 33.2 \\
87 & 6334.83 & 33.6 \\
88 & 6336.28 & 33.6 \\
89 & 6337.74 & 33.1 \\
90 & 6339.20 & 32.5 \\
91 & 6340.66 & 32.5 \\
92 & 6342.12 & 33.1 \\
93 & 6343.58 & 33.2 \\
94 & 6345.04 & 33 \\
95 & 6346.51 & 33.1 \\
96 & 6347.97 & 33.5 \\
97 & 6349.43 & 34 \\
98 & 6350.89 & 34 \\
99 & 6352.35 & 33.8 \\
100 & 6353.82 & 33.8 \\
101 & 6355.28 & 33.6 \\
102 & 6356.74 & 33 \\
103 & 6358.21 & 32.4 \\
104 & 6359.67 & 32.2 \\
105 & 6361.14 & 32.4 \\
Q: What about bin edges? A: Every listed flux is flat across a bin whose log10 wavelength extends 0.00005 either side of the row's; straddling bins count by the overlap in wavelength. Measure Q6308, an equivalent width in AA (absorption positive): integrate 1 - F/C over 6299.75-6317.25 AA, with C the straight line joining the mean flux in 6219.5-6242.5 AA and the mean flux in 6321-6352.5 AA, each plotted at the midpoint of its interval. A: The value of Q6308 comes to 0.3 AA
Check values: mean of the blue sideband 33.3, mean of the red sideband 33.2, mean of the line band 32.6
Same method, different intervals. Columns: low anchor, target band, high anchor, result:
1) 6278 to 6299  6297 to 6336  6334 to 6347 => 0.56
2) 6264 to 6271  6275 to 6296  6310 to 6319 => -0.03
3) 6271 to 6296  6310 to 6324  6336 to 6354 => 0.31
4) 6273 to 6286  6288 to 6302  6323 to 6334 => 0.15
